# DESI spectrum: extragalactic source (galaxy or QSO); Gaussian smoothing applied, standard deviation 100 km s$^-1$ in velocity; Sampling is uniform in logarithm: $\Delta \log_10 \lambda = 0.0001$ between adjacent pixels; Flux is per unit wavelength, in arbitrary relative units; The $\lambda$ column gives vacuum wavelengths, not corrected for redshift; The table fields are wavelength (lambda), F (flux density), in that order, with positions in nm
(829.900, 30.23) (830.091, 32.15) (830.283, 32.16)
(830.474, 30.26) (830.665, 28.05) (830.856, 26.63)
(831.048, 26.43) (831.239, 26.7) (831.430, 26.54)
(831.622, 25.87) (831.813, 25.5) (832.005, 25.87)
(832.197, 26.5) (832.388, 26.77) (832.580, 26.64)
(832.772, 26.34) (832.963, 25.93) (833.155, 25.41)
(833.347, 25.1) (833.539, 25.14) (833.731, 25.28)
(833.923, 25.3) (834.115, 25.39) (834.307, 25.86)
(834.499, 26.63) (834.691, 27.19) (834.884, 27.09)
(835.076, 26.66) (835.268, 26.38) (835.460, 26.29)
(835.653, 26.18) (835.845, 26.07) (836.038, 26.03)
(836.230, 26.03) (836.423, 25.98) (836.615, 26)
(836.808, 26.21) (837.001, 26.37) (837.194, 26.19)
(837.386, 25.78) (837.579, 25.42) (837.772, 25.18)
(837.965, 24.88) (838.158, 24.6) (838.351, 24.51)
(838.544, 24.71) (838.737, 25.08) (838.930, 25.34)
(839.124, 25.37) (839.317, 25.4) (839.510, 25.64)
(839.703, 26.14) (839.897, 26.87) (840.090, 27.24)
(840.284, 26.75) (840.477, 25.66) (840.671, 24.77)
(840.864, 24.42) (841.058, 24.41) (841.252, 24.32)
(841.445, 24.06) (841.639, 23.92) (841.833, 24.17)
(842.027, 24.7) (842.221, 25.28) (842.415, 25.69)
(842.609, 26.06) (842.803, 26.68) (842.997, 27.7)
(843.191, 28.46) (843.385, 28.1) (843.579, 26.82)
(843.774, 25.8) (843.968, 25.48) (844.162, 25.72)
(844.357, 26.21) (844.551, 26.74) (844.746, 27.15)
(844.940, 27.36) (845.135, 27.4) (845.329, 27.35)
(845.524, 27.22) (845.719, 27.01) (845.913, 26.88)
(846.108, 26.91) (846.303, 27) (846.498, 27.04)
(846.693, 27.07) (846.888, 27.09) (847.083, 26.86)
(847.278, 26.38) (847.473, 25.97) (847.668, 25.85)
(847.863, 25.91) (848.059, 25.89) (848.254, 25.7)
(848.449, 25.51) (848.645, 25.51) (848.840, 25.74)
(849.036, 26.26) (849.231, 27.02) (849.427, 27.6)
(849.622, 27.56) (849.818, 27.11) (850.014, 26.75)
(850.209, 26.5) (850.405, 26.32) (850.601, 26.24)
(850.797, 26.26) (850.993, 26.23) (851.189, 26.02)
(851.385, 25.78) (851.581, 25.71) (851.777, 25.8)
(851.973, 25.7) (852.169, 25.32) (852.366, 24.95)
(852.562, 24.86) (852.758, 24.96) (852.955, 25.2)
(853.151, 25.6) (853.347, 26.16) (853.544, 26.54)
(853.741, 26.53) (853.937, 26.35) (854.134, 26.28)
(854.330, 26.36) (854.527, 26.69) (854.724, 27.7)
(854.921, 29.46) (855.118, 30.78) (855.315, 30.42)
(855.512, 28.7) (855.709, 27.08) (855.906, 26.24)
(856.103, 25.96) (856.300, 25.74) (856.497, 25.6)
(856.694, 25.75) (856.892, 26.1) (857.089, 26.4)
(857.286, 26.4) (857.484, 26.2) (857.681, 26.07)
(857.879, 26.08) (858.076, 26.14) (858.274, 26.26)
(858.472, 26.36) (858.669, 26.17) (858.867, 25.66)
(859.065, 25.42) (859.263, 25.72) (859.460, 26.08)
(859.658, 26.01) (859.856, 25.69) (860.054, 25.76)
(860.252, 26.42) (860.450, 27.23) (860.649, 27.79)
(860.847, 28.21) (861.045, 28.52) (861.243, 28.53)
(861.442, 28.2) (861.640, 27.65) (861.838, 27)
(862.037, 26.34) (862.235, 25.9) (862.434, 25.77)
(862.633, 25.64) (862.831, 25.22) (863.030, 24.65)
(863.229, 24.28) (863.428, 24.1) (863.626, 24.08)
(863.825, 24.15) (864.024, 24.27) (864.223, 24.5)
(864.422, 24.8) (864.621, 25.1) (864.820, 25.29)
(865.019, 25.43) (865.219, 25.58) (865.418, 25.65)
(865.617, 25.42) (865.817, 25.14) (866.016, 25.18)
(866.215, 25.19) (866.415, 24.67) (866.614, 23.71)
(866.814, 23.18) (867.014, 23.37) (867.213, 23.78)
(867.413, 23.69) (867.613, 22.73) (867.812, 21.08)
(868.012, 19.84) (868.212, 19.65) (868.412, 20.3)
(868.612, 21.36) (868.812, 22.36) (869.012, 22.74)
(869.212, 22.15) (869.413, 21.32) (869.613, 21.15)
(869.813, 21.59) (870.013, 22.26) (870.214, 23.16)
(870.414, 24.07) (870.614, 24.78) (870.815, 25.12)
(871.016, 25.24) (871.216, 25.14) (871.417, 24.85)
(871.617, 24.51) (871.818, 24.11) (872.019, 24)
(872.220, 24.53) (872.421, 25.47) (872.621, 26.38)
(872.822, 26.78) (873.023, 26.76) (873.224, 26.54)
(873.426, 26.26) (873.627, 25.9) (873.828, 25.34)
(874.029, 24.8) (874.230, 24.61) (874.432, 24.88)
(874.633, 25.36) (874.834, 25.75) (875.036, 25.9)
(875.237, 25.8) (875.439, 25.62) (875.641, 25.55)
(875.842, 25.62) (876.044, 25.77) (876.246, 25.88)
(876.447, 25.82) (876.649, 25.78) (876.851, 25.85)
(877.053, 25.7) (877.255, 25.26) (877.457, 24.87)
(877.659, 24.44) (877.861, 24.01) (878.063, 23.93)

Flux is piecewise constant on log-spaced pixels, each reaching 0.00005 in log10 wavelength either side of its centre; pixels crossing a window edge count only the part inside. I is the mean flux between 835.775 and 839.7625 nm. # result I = 25.6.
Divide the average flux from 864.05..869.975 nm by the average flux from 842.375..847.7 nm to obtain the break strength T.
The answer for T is 0.87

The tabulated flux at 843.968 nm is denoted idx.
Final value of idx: 25.48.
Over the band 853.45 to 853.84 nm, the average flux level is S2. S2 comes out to 26.5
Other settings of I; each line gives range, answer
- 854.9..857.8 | 27.1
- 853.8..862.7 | 26.8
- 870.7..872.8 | 25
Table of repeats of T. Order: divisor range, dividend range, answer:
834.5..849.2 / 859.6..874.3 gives 0.95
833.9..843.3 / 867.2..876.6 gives 0.94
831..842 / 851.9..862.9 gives 1.03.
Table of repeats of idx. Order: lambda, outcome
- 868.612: 21.36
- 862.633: 25.64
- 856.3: 25.74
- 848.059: 25.89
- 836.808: 26.21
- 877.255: 25.26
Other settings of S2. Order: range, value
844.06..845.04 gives 26.6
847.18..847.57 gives 26.2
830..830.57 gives 31.5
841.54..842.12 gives 24.2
